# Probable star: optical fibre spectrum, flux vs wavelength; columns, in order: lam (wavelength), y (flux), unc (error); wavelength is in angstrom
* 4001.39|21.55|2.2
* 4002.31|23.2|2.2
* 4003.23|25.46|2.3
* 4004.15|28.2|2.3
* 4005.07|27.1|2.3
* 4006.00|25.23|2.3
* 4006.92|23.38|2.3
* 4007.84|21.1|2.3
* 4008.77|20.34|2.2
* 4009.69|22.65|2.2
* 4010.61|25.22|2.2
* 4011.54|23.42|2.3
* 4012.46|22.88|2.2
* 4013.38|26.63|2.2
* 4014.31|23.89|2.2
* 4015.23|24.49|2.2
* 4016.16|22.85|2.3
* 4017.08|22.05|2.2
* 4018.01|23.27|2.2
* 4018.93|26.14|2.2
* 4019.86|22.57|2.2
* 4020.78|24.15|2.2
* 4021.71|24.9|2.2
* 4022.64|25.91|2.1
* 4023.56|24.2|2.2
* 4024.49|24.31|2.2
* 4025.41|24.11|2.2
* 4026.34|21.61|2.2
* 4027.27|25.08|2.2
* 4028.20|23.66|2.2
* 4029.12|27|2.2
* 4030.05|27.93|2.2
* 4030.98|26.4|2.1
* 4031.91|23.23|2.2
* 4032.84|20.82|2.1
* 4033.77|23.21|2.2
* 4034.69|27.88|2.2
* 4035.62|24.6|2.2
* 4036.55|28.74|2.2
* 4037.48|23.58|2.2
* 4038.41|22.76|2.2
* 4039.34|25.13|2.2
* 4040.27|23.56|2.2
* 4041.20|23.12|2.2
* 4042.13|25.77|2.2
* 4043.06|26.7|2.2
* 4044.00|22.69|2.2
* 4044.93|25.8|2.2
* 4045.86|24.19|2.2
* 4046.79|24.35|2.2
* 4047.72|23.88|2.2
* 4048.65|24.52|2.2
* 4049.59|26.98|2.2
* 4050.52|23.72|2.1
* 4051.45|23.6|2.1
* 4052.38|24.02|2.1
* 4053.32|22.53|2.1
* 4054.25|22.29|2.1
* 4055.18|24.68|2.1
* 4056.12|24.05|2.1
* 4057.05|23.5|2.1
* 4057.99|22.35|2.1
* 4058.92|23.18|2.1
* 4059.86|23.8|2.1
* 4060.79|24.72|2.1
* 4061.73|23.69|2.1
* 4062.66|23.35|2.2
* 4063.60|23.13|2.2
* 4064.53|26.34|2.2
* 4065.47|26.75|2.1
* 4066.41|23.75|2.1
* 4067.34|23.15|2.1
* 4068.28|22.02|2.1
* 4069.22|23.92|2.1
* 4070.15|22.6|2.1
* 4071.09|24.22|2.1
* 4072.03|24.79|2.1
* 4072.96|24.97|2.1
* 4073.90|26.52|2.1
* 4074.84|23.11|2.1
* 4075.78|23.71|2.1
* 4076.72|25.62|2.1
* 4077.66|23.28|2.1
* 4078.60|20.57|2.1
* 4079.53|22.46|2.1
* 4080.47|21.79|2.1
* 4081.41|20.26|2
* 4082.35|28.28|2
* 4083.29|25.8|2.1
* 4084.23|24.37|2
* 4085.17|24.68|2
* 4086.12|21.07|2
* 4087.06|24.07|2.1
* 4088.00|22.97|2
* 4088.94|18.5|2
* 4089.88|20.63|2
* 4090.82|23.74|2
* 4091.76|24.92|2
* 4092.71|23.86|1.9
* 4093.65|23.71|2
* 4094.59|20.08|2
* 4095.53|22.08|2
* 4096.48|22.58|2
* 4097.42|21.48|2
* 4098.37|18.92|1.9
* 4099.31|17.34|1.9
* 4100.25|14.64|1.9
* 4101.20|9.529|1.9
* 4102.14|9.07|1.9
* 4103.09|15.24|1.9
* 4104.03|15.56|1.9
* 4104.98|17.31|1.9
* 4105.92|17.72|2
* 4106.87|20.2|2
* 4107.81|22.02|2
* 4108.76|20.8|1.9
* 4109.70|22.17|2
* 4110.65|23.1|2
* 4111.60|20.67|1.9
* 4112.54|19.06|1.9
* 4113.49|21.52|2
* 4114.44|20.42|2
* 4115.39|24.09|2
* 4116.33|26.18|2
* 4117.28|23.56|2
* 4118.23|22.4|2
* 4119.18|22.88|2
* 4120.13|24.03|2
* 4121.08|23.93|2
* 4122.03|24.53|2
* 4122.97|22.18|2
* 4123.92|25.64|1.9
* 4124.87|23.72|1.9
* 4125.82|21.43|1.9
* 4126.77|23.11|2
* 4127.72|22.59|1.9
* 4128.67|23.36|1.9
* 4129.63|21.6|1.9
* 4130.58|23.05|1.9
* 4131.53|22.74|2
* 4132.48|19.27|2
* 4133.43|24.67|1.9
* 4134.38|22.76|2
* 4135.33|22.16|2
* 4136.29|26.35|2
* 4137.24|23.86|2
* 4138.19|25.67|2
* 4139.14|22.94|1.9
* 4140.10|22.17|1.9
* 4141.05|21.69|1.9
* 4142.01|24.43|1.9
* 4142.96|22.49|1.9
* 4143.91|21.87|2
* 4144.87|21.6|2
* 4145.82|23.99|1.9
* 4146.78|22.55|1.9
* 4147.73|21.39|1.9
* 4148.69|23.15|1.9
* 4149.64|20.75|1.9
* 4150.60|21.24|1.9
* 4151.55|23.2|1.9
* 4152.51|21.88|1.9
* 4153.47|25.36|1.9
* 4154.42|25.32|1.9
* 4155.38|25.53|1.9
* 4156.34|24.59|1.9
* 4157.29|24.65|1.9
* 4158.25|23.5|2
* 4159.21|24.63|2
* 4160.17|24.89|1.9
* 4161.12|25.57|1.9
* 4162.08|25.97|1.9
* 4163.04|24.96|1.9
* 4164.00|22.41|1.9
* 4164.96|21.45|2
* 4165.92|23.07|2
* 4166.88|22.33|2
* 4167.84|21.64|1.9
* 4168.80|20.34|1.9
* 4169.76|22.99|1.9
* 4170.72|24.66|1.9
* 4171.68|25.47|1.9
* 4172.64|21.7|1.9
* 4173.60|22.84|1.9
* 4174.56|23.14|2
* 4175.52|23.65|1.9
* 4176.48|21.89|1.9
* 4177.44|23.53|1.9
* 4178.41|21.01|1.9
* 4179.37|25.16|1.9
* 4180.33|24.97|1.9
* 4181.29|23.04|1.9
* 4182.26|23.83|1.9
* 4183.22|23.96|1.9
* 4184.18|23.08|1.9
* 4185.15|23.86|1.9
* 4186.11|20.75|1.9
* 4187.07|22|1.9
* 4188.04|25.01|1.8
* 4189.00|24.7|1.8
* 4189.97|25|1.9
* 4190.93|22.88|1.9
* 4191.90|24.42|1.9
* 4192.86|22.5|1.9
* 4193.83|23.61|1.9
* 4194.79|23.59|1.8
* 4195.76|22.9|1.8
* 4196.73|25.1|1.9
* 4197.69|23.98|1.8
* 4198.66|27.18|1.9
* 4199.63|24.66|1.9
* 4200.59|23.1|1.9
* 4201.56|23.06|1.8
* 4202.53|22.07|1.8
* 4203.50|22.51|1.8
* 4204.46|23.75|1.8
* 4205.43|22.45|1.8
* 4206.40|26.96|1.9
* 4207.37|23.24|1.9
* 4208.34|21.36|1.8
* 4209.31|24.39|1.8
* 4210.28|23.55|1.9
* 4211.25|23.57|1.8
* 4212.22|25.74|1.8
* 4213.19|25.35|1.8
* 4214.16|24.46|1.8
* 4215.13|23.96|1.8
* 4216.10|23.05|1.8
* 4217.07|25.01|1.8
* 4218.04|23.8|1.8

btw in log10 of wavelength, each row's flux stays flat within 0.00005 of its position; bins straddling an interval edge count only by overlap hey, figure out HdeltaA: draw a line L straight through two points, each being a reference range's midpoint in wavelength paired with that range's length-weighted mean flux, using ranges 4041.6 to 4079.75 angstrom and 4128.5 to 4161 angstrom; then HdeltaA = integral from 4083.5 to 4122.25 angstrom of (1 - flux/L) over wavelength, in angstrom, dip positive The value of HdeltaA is 4.5 angstrom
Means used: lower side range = 24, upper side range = 23.2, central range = 20.9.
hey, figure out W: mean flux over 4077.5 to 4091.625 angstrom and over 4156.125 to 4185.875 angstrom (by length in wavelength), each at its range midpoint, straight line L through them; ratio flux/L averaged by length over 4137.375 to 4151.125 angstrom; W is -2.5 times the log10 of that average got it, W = 0.03 mag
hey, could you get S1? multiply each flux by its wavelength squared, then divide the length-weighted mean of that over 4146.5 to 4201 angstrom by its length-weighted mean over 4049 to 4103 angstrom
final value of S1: 1.1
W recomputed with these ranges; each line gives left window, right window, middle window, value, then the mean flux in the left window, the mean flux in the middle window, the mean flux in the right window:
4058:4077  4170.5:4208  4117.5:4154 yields 0.040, 24.1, 23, 23.6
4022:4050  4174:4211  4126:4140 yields 0.043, 24.7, 23.1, 23.6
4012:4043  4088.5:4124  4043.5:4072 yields -0.043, 24.5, 23.9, 20.6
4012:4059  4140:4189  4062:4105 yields 0.095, 24.3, 21.9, 23.3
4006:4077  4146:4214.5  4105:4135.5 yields 0.069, 24.2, 22.4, 23.6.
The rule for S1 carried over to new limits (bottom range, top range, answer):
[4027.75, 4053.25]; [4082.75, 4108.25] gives 0.84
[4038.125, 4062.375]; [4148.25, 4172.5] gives 1.03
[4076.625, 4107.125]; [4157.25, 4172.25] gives 1.19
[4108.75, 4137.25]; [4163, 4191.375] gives 1.04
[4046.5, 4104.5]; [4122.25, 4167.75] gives 1.07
